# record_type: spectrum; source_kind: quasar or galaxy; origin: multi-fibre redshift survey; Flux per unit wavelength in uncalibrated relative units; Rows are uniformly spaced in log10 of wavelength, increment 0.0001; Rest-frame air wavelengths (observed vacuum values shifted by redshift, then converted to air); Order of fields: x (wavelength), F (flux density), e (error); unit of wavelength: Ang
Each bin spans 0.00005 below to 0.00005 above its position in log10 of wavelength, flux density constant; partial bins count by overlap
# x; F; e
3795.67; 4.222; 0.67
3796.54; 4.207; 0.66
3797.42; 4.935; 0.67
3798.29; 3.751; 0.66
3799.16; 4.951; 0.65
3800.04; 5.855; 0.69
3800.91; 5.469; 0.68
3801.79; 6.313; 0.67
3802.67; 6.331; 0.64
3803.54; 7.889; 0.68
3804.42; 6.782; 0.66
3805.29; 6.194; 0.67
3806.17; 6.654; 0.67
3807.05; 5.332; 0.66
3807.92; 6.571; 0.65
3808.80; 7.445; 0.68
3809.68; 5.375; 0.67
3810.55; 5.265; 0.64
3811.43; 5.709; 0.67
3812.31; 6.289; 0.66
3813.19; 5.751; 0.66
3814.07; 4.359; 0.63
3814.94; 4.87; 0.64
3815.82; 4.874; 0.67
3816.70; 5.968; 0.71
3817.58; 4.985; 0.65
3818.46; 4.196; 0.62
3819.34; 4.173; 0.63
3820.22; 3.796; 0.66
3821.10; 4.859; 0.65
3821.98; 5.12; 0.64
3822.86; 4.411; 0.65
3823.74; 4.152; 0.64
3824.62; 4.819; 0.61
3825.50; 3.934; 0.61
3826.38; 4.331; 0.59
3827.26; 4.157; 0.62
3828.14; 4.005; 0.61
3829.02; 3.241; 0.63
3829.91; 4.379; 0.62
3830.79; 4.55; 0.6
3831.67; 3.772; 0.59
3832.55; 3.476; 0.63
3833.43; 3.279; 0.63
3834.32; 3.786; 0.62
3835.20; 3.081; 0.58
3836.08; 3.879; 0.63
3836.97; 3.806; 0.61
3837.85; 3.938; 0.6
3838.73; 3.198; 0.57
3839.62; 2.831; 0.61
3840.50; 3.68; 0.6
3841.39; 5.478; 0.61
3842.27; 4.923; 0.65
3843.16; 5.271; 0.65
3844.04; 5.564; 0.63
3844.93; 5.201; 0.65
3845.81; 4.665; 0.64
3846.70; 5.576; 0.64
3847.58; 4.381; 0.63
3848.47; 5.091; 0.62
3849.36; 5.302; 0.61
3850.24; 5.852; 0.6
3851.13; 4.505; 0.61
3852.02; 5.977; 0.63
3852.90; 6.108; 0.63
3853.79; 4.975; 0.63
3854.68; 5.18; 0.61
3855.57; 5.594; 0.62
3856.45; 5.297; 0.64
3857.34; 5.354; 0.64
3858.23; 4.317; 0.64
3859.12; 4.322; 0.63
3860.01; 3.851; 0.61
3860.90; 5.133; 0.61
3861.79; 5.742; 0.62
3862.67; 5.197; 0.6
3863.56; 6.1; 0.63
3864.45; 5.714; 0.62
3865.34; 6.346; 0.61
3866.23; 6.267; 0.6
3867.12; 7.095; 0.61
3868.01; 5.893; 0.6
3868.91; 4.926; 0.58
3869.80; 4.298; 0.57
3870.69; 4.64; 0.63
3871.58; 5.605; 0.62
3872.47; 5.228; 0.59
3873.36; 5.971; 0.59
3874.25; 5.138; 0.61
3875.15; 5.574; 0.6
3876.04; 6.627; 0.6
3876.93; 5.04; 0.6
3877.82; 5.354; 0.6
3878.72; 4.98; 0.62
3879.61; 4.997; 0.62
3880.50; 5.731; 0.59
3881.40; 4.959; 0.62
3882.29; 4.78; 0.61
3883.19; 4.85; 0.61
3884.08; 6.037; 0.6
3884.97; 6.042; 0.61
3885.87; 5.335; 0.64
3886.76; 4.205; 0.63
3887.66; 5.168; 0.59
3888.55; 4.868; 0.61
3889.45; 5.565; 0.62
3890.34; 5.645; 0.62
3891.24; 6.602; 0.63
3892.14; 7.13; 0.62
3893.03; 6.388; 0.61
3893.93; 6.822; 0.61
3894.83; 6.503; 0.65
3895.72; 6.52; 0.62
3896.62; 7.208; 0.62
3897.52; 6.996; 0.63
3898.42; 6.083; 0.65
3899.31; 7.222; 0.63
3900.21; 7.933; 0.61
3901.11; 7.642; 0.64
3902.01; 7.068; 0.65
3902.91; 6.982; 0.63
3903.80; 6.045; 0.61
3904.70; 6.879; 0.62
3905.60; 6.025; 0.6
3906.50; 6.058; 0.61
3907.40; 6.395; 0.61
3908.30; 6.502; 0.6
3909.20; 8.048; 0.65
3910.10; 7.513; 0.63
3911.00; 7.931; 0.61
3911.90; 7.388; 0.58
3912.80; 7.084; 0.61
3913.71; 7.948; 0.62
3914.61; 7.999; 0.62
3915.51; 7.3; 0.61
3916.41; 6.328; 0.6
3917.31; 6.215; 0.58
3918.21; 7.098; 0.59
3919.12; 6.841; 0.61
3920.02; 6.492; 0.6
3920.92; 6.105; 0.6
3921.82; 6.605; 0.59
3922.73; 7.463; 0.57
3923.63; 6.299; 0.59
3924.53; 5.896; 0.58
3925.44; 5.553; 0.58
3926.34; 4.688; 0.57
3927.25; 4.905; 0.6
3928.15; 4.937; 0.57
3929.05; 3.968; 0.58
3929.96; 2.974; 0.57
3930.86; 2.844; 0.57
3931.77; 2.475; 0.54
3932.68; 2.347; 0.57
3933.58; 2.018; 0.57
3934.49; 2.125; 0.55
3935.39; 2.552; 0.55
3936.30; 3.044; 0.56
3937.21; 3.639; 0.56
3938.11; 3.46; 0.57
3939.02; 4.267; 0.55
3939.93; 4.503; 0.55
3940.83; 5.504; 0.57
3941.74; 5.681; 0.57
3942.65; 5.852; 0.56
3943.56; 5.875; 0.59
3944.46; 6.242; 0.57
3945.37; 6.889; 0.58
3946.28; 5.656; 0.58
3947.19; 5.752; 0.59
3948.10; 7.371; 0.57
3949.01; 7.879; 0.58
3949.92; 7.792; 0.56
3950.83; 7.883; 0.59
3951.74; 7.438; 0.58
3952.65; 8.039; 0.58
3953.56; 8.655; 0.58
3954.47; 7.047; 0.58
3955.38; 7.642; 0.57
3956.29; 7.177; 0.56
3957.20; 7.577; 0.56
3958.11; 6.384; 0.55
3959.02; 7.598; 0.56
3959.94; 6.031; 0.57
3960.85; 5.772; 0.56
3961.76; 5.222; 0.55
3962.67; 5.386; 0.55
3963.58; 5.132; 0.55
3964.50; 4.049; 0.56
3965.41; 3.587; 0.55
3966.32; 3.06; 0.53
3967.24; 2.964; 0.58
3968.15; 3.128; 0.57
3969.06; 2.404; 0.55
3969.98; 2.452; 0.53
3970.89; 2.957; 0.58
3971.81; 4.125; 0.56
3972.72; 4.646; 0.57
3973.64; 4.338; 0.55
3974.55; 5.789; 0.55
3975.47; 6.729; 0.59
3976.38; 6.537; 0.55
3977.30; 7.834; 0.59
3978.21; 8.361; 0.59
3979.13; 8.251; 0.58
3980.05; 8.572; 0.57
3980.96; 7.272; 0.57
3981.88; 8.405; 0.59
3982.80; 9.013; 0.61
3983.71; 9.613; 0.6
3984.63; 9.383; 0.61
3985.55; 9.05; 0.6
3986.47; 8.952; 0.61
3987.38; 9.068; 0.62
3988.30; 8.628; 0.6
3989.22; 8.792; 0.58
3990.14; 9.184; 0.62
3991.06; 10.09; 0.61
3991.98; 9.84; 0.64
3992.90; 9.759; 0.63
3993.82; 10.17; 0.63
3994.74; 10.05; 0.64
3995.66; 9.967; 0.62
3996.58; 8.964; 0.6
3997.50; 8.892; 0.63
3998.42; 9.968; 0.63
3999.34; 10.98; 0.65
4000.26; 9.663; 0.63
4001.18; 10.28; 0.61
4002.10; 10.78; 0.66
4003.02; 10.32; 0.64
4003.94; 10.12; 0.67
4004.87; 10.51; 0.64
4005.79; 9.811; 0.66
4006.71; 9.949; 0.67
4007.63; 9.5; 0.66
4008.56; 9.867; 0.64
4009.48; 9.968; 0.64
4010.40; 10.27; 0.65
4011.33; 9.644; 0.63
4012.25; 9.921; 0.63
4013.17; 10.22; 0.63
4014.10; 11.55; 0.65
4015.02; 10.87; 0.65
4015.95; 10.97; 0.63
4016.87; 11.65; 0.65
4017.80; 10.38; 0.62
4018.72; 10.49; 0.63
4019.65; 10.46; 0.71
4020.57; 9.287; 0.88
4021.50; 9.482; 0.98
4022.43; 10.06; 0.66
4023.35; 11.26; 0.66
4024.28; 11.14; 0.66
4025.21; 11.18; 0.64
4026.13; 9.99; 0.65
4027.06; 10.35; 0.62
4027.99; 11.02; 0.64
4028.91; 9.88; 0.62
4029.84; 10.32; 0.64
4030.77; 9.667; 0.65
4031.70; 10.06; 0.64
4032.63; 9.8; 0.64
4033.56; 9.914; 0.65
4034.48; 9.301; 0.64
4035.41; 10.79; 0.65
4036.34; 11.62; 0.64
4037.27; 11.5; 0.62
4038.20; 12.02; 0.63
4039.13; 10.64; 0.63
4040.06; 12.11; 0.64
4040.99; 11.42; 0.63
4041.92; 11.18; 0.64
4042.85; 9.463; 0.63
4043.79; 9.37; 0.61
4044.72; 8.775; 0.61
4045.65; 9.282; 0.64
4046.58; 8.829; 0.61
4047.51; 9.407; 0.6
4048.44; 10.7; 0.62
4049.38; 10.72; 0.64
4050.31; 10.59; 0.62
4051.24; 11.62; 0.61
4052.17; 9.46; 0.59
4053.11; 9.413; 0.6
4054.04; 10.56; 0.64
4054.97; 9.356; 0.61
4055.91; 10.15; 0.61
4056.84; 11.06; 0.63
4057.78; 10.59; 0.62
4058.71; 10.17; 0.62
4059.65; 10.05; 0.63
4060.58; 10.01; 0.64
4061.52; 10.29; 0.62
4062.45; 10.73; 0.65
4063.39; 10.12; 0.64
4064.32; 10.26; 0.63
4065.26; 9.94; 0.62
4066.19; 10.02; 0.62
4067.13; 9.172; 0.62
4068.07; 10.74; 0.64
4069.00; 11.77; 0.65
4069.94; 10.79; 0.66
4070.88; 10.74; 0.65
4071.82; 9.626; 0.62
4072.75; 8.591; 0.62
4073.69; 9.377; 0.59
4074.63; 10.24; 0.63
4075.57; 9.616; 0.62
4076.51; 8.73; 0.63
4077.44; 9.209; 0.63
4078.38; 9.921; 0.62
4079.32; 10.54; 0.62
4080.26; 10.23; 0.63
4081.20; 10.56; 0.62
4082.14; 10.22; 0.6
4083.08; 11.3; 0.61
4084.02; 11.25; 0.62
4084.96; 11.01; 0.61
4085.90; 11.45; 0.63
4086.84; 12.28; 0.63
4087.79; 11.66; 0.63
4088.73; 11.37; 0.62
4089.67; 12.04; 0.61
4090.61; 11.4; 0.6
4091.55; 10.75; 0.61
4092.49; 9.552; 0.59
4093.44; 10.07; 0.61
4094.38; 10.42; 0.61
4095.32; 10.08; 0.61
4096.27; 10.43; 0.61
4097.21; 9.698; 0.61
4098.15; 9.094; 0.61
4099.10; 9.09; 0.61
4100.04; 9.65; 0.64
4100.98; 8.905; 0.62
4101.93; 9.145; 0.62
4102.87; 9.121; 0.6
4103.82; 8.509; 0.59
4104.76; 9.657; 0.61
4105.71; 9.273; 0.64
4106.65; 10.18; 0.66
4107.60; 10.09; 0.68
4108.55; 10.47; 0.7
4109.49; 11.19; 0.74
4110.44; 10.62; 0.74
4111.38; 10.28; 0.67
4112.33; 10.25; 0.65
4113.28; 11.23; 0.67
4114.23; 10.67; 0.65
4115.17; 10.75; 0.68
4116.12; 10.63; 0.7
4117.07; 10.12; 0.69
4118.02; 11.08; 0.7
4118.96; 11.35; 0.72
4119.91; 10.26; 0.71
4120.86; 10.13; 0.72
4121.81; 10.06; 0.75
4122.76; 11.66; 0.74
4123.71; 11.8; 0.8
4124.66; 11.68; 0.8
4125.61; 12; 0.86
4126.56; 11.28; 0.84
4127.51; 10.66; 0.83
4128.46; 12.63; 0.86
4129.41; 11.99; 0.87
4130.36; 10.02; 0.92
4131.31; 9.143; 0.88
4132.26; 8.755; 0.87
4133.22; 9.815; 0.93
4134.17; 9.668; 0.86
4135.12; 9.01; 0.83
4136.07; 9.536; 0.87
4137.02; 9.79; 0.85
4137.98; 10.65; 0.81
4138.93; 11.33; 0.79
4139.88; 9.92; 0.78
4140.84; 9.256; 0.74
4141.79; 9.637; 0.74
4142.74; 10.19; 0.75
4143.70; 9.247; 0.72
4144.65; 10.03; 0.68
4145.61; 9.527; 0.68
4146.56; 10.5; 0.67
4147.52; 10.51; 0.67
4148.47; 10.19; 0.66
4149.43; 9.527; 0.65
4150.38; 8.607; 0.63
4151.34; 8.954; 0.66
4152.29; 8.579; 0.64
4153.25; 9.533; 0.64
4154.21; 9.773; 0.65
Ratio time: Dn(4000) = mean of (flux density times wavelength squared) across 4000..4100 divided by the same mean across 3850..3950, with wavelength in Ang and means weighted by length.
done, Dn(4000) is 2.0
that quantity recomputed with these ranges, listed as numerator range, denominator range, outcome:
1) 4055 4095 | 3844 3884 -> 2.18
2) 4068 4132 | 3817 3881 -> 2.44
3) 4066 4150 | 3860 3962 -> 1.92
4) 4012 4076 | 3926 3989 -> 1.86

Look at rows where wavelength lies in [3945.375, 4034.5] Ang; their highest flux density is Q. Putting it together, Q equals 11.65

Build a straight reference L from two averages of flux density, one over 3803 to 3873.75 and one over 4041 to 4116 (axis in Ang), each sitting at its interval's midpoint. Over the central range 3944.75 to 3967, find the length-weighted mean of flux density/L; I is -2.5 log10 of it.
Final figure 0.17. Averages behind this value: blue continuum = 5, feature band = 6.42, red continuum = 10.2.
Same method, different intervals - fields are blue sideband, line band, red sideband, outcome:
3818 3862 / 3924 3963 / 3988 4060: 0.385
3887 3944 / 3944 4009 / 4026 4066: 0.055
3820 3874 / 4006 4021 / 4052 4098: -0.166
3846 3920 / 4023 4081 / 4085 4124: -0.102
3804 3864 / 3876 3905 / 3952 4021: 0.006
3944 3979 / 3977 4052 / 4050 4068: -0.218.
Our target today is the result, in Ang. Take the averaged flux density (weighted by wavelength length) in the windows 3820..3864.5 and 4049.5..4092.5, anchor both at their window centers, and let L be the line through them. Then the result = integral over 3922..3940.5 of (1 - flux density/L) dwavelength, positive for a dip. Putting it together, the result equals 7.55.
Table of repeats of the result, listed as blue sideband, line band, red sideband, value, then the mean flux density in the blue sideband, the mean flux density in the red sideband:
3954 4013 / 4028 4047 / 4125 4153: -3.9 Ang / 7.79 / 10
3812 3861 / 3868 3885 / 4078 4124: 0.5 Ang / 4.6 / 10.4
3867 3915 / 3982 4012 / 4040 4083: -3.8 Ang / 6.17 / 10.1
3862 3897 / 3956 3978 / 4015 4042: 9.0 Ang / 5.67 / 10.6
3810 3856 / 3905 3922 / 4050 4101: -1.1 Ang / 4.63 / 10.3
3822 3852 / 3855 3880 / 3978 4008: -0.1 Ang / 4.35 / 9.47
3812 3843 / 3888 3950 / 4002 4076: 8.1 Ang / 4.29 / 10.3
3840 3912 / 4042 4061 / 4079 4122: -1.3 Ang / 5.76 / 10.4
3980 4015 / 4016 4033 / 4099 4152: -1.0 Ang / 9.69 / 10.2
